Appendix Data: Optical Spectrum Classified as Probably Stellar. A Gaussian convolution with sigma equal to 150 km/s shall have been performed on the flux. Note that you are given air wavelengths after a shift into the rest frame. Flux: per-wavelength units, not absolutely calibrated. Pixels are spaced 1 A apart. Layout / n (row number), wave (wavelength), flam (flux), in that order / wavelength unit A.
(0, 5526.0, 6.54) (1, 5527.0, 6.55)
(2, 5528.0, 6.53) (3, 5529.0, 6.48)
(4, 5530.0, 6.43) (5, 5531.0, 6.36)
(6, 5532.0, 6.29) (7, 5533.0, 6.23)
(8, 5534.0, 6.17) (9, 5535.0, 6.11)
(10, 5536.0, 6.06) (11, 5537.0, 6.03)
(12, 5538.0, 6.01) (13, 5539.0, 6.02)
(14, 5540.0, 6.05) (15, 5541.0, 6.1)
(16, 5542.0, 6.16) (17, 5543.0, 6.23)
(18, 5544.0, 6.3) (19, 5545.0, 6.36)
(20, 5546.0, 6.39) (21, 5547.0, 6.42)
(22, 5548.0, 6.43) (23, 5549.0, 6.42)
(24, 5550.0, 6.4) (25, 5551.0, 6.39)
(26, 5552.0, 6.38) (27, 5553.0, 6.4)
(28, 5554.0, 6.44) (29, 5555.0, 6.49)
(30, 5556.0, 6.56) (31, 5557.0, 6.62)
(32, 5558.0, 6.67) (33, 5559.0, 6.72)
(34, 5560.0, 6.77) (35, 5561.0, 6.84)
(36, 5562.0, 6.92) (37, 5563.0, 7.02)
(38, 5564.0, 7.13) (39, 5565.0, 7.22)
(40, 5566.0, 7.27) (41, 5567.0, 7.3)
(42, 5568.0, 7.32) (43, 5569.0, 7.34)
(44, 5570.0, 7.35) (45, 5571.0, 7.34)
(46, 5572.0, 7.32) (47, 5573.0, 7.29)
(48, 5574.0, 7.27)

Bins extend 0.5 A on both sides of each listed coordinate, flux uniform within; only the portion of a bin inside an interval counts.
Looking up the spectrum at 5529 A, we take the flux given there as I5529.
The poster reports 6.48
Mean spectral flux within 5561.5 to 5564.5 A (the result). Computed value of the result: 7.02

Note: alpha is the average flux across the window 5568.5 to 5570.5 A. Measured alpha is 7.34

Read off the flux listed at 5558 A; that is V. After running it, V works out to 6.67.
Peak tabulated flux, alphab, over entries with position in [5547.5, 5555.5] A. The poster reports 6.49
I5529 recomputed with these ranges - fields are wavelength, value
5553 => 6.4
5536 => 6.06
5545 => 6.36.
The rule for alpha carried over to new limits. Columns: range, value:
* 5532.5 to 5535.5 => 6.17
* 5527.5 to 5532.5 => 6.42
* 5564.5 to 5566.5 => 7.24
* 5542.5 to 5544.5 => 6.27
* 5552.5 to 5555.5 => 6.44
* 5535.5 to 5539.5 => 6.03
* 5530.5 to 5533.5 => 6.29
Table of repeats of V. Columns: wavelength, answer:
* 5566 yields 7.27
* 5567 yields 7.3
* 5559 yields 6.72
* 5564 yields 7.13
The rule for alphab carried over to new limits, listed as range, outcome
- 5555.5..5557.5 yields 6.62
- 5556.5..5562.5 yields 6.92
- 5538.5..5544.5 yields 6.3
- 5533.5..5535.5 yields 6.17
